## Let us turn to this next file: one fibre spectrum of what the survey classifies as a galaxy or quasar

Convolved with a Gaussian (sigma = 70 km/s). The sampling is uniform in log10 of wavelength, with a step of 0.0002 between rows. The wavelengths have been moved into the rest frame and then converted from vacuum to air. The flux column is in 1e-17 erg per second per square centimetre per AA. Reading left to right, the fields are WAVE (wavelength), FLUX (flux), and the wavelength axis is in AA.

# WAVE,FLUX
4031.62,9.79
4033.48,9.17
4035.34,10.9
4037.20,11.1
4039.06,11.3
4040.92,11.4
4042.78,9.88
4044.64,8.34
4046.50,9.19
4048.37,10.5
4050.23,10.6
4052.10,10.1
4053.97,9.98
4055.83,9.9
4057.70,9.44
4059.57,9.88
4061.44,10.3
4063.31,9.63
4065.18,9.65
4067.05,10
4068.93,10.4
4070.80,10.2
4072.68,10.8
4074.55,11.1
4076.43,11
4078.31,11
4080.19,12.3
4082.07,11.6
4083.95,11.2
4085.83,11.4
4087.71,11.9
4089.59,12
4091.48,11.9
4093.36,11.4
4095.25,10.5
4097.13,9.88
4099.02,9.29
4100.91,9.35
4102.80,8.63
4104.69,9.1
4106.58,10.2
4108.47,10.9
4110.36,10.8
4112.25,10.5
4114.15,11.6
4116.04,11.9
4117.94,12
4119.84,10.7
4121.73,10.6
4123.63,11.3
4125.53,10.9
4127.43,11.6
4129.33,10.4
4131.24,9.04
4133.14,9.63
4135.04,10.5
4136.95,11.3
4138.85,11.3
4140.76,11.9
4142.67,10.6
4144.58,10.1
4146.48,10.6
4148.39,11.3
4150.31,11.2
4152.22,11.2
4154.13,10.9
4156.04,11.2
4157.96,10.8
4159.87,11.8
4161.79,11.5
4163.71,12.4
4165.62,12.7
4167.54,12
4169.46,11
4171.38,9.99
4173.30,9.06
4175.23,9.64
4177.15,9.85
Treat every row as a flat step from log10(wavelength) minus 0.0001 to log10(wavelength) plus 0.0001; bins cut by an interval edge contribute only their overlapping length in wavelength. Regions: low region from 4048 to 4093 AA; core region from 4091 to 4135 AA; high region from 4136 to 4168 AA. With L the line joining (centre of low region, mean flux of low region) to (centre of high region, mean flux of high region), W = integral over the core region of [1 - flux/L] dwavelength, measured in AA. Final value 2.1 AA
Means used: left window 10.7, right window 11.3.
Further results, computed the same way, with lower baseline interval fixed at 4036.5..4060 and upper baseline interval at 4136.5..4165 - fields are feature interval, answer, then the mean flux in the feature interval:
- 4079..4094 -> -1.7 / 11.7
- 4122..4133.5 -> 0.5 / 10.5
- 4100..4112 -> 1.0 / 9.88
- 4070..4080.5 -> -0.6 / 11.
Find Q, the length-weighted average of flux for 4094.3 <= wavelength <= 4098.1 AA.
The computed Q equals 10.2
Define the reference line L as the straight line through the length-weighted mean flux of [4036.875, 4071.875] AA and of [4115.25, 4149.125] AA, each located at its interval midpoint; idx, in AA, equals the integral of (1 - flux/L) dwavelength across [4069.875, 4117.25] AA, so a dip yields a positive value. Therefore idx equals -1.6 AA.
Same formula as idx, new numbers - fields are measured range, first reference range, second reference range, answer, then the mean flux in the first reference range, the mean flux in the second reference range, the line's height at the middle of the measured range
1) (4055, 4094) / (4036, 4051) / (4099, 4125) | -1.5 AA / 10.3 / 10.5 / 10.4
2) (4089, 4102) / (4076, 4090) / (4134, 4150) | 1.0 AA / 11.6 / 10.9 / 11.4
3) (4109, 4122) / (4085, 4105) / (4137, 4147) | -0.6 AA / 10.5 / 11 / 10.7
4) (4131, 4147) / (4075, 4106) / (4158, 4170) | 1.2 AA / 10.8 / 11.9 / 11.5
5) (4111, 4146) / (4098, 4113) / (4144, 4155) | -1.6 AA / 9.84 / 10.9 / 10.4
